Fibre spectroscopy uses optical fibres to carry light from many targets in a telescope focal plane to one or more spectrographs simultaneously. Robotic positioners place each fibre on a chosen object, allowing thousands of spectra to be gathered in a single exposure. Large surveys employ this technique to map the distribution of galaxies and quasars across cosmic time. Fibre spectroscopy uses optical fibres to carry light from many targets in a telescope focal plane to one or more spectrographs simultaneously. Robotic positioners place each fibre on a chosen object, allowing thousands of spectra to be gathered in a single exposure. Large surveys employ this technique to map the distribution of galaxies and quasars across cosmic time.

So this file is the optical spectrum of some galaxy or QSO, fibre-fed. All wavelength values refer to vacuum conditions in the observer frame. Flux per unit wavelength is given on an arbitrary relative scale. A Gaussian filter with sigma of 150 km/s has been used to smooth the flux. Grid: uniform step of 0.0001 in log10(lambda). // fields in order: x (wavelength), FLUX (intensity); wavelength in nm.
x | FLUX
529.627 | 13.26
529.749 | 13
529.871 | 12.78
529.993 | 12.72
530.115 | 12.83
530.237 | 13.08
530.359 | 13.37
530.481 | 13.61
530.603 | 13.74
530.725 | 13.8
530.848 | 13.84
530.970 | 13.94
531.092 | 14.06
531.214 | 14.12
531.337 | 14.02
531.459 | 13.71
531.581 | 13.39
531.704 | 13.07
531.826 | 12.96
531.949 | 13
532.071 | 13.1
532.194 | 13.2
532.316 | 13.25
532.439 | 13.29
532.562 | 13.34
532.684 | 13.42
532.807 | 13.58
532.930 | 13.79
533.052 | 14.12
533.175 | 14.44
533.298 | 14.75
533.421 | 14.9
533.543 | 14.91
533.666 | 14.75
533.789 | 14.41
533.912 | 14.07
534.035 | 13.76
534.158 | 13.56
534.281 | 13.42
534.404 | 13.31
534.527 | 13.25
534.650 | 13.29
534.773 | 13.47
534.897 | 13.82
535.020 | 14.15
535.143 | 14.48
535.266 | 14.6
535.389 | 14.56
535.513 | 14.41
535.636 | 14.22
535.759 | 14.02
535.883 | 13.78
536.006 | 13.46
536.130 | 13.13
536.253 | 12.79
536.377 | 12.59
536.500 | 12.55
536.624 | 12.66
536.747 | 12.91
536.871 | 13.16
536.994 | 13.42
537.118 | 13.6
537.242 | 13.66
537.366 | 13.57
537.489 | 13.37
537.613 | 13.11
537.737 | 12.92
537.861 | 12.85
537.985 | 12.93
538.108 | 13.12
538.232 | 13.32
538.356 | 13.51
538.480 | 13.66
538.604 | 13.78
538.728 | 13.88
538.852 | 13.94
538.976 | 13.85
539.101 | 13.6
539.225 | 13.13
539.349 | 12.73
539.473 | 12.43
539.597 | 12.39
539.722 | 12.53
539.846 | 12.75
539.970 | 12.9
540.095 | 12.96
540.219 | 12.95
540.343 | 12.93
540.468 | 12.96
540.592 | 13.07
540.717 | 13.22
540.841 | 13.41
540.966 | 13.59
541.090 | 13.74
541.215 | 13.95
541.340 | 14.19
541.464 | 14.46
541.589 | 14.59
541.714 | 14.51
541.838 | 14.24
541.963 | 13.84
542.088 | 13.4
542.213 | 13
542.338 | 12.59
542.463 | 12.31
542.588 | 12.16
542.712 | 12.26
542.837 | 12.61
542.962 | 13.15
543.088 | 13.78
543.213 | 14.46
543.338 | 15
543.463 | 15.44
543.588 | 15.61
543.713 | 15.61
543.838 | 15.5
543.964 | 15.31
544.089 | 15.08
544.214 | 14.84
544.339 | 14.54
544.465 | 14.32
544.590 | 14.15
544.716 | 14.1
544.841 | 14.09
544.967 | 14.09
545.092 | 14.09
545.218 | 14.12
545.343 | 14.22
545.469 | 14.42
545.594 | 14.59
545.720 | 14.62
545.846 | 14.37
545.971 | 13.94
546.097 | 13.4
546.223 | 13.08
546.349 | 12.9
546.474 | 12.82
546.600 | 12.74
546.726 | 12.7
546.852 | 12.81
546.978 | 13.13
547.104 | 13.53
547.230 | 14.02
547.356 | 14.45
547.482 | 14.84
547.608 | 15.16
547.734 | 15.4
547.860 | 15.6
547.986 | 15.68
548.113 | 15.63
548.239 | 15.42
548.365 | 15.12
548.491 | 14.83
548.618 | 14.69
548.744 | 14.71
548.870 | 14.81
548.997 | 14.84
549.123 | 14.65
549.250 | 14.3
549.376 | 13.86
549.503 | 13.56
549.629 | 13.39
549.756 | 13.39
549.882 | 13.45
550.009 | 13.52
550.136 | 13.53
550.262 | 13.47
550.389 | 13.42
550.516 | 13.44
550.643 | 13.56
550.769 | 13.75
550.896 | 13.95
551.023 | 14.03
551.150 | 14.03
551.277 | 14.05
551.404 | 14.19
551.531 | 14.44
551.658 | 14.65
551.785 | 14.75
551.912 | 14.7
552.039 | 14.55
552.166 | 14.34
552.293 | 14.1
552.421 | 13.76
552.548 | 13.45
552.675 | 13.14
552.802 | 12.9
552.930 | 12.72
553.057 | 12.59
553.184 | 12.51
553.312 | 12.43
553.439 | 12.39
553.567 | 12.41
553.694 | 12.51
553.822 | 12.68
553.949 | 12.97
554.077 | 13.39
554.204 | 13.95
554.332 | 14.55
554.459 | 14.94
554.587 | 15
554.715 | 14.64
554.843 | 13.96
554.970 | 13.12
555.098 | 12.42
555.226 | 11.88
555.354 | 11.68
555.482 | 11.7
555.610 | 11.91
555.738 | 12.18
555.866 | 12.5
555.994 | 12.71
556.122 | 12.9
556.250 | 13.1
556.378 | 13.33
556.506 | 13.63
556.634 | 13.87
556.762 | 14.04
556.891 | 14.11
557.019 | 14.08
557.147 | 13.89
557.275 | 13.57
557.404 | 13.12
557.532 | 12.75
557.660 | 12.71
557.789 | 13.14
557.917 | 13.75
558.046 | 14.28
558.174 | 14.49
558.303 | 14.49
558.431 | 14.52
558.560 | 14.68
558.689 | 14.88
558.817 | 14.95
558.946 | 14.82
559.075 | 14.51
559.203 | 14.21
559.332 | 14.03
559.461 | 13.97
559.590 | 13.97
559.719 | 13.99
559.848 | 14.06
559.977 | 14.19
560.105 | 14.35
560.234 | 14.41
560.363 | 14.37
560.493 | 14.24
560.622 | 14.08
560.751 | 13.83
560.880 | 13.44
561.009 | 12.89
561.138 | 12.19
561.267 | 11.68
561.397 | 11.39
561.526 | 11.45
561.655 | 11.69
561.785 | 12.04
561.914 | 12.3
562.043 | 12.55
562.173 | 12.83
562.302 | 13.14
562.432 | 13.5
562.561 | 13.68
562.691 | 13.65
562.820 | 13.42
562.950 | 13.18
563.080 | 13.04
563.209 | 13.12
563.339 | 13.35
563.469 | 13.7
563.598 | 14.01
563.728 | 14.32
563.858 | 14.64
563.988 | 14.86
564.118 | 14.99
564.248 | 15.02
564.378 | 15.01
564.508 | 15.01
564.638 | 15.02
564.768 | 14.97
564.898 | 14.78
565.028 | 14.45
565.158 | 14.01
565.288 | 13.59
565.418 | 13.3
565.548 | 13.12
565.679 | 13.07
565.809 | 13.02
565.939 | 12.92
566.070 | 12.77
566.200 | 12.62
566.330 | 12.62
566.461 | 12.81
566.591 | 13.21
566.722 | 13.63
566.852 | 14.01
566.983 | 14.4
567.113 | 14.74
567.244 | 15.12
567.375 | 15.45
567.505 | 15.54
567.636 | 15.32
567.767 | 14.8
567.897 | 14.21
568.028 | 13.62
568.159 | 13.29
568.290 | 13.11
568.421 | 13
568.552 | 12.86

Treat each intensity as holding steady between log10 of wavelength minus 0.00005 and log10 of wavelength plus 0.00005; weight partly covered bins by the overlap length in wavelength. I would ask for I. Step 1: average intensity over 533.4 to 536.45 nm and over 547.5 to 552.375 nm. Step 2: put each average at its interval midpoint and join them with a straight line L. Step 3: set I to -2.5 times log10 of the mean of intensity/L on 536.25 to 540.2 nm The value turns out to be 0.07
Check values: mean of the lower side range 13.9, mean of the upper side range 14.3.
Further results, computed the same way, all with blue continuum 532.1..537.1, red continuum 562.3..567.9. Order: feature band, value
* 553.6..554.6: 0.019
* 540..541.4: 0.034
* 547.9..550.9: -0.029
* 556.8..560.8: -0.011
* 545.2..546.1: -0.036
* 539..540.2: 0.074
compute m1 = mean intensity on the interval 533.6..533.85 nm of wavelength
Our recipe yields 14.6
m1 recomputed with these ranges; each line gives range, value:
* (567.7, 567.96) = 14.5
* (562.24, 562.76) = 13.5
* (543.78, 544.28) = 15.2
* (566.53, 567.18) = 14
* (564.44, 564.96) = 14.9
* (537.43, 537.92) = 13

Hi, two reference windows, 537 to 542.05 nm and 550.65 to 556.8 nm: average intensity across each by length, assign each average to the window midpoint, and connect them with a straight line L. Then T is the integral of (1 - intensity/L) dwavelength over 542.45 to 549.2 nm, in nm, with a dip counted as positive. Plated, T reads -0.44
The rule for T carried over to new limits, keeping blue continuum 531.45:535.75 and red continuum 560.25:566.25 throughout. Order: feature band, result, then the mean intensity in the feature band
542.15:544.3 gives -0.052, 14.1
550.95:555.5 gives 0.034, 13.5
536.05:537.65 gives 0.078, 13.1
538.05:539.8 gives 0.063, 13.3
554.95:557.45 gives 0.108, 13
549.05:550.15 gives -0.009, 13.8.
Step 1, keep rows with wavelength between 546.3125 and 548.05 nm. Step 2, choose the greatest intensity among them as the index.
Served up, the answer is 15.68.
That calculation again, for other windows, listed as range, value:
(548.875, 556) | 15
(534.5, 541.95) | 14.6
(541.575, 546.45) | 15.61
